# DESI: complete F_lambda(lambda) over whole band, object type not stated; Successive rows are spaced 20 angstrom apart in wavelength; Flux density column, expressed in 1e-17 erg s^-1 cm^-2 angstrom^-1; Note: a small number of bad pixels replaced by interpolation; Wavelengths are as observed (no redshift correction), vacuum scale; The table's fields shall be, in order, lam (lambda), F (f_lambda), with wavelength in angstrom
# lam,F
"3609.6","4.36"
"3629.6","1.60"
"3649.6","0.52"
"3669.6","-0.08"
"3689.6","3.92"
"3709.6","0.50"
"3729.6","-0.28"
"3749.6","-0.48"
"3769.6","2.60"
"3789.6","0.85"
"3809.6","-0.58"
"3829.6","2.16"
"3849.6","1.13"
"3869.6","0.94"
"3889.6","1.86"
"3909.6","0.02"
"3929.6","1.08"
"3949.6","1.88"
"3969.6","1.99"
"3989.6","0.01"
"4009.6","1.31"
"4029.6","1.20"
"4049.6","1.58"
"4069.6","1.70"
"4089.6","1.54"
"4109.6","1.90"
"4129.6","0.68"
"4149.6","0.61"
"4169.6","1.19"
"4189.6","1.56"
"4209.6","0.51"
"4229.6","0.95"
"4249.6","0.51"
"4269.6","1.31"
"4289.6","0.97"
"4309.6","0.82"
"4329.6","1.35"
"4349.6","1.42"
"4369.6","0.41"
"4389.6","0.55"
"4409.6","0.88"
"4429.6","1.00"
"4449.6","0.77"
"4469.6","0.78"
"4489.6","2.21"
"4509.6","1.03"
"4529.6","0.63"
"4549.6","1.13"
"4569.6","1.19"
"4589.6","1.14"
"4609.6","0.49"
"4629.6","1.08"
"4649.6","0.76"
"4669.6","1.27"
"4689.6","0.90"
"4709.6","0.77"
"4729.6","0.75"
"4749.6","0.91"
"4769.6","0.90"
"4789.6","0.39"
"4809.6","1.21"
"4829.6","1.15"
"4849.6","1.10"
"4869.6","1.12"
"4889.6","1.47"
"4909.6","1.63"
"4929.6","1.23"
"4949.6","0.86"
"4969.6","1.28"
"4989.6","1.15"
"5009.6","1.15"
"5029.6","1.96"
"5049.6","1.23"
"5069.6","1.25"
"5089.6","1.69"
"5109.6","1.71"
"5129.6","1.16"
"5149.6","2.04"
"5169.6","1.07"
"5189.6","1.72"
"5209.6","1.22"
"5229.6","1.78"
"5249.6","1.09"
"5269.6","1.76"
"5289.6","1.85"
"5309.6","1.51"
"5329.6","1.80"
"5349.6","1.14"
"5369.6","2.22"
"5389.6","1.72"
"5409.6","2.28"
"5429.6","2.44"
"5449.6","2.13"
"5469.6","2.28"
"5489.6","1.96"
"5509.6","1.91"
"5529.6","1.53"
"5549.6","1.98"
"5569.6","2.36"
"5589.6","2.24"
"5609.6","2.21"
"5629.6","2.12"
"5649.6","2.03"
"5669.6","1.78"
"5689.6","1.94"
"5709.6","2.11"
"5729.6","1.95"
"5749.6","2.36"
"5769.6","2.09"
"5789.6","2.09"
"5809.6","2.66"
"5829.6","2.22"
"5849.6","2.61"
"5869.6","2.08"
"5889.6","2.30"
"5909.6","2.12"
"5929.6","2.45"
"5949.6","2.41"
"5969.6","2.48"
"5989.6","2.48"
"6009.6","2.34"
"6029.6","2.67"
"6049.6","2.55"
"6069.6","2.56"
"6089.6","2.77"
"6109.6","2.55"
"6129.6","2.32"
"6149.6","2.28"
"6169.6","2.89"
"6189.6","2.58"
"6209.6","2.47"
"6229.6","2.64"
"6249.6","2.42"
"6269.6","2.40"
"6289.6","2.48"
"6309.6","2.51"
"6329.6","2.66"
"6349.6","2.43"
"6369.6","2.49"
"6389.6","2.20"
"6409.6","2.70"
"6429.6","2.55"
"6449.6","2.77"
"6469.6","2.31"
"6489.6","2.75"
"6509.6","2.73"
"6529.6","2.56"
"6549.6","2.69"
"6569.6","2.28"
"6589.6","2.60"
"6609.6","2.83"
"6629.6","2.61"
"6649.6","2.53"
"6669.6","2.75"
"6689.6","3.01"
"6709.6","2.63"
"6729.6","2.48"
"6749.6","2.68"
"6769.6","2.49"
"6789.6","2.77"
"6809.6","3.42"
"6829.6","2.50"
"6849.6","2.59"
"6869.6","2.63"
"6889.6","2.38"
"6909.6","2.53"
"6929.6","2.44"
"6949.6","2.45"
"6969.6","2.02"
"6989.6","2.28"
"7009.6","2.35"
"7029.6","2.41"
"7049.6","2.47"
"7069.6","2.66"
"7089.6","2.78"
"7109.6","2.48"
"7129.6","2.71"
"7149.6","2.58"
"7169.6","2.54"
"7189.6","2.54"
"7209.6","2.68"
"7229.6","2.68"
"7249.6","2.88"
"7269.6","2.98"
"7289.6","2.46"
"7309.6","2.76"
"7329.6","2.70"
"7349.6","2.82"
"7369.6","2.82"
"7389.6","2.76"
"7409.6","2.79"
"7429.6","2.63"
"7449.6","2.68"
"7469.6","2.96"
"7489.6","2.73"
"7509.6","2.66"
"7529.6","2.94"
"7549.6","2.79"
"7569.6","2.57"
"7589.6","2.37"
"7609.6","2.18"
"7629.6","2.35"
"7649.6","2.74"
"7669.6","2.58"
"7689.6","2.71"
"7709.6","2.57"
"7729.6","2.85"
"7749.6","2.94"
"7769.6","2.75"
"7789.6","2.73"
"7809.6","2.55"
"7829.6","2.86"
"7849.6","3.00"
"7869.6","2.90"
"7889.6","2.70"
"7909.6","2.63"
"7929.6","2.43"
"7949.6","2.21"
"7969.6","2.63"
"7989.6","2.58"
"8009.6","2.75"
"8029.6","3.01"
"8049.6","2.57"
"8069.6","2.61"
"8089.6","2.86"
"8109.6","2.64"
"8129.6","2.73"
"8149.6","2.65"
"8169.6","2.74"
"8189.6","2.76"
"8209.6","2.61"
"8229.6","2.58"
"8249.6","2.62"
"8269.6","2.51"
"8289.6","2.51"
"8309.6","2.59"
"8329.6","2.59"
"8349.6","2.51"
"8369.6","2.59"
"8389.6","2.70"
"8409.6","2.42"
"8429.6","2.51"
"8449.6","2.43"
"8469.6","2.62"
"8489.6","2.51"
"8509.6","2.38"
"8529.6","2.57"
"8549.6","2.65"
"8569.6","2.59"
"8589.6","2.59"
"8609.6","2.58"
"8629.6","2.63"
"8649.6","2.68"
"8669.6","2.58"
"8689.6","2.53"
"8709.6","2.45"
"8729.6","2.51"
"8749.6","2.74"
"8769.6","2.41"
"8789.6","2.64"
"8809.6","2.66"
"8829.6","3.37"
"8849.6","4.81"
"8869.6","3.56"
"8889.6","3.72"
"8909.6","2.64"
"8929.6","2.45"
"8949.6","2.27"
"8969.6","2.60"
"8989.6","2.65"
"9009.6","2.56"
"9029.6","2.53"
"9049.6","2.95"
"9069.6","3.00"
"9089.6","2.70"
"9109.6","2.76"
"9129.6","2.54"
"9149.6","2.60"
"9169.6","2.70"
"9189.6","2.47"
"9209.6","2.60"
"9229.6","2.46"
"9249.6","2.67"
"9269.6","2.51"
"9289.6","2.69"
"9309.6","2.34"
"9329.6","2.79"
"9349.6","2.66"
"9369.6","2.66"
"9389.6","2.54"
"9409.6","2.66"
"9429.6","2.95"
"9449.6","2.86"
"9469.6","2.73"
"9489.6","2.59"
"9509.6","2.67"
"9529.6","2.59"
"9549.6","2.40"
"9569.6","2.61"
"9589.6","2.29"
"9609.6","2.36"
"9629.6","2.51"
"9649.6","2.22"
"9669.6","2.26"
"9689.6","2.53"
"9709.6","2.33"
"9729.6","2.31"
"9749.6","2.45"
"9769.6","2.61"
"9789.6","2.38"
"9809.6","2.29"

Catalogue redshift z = 0.348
